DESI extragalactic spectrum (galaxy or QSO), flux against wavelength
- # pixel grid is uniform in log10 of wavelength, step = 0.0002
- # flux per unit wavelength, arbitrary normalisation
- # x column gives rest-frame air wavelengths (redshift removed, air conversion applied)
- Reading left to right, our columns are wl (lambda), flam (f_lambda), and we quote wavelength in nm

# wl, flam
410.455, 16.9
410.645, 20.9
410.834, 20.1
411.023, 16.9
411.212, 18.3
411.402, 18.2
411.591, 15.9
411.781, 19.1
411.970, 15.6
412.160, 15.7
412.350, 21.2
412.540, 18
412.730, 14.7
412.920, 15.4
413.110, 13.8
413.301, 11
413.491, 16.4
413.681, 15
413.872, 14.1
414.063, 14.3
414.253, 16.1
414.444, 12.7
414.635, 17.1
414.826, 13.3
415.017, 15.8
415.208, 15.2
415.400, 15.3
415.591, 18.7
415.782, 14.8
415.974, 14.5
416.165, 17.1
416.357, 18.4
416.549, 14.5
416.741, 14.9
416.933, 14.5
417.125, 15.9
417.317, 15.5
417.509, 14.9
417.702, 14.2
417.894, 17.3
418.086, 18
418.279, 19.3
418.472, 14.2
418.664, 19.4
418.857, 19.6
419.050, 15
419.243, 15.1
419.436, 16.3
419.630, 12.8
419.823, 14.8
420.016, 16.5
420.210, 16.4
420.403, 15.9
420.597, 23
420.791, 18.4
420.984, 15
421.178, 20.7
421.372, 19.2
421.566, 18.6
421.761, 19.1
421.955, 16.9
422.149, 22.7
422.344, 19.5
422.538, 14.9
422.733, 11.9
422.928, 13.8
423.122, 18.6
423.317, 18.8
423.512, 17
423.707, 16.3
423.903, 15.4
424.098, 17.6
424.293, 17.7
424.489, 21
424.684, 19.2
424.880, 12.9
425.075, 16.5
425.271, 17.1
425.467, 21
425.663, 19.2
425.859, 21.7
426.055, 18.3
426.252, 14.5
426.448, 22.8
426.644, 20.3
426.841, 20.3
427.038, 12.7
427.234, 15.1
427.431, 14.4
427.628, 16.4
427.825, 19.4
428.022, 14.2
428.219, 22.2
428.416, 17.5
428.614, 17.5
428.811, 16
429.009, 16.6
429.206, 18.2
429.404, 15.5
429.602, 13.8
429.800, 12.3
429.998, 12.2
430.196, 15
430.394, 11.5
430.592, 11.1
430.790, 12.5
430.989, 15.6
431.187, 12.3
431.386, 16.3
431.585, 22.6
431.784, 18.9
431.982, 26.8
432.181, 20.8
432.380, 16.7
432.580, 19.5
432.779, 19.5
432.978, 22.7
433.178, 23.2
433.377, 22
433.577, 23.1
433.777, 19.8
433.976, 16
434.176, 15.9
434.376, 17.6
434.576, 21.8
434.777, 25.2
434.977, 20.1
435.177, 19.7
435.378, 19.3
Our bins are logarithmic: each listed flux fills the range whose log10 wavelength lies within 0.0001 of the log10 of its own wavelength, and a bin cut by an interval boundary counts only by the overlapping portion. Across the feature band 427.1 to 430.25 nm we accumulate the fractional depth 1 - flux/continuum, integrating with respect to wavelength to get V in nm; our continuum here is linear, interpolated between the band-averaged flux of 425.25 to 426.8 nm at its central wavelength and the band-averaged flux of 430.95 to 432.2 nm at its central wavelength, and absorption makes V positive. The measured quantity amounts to 0.54 nm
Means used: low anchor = 19.5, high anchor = 19.1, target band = 16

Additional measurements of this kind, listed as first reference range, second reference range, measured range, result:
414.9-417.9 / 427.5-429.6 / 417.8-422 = -0.330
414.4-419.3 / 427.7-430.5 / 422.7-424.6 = -0.129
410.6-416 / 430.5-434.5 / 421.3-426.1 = -0.076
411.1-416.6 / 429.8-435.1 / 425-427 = -0.176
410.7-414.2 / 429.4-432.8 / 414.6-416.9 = 0.086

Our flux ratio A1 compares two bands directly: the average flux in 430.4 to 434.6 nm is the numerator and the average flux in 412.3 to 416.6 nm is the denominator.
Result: 1.20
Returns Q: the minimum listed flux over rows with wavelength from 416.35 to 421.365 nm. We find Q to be 12.8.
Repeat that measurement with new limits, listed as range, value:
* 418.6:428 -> 11.9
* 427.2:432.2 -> 11.1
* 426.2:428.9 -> 12.7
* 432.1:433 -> 16.7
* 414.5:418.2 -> 13.3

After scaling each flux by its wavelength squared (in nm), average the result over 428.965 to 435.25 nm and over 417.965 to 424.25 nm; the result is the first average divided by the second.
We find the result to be 1.10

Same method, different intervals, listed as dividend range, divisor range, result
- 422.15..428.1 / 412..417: 1.18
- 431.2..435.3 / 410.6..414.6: 1.37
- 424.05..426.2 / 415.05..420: 1.19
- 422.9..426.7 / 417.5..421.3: 1.10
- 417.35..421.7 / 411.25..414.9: 1.12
